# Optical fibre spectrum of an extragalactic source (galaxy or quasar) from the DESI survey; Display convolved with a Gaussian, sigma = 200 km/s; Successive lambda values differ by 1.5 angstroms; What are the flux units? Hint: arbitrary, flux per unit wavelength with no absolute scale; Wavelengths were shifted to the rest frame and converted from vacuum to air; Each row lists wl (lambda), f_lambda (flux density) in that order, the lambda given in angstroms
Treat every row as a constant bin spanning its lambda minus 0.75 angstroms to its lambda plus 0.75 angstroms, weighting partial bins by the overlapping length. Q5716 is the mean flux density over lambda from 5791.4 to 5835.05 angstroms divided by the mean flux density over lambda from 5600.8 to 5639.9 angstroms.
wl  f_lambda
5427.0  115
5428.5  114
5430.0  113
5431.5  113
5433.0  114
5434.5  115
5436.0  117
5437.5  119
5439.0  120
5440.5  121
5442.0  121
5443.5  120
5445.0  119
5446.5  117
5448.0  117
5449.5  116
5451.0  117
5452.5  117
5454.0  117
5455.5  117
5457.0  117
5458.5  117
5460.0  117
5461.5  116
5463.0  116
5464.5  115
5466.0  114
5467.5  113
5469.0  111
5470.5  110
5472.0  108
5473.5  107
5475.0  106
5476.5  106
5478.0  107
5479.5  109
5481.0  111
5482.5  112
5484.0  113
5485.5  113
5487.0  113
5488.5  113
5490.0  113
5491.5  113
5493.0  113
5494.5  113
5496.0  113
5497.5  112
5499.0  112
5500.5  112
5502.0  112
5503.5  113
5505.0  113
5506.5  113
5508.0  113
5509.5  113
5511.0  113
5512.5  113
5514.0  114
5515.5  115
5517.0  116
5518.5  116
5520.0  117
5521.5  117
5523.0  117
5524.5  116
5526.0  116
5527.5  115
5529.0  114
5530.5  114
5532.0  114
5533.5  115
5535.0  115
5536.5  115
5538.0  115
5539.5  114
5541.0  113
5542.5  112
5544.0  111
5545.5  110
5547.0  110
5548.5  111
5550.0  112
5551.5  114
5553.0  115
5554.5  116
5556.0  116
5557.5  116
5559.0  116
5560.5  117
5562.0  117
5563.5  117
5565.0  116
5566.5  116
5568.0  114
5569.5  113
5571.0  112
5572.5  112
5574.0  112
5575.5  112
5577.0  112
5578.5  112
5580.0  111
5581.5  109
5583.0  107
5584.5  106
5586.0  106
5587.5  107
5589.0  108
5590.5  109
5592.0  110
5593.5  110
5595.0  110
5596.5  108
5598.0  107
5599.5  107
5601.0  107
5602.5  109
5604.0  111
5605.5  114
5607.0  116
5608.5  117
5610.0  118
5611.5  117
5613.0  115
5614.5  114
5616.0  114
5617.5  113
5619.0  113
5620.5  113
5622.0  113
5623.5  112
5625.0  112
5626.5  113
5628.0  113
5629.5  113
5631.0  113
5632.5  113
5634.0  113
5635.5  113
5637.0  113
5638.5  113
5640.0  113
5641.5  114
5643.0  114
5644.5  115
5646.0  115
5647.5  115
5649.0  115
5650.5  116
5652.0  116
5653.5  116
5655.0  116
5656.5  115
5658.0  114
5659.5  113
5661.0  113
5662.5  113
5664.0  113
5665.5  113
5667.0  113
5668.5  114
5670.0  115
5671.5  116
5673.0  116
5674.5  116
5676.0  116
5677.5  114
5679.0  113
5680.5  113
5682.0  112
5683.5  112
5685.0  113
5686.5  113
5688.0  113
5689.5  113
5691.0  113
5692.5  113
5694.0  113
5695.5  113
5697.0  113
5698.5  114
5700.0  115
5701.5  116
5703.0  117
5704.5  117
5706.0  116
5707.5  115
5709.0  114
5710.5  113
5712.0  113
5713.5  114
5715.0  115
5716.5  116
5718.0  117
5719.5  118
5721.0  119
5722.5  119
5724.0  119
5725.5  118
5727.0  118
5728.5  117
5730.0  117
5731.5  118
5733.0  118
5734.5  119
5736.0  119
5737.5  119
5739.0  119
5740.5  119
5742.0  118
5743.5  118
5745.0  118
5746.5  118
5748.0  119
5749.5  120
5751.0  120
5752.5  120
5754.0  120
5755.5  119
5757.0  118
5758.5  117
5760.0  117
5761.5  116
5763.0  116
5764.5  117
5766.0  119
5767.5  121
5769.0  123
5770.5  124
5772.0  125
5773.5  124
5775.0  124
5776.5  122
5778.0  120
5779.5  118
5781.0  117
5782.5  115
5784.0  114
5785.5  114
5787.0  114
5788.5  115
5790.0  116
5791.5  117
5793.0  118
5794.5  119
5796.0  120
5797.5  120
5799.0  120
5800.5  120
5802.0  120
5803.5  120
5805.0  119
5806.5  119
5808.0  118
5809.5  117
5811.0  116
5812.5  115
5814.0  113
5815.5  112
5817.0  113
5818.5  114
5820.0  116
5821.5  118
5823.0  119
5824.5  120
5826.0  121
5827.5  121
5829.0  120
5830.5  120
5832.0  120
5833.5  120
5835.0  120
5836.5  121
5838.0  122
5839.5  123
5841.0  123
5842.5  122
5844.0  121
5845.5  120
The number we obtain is 1.04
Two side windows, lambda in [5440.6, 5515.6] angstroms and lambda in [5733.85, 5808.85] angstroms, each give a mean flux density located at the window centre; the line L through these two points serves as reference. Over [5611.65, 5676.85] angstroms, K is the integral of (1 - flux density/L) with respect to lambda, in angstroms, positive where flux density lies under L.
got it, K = 1.42 angstroms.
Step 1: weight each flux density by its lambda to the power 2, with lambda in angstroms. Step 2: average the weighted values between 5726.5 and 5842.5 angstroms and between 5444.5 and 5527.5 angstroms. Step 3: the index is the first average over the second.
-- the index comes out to 1.16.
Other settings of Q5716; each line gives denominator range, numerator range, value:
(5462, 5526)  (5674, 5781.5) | 1.04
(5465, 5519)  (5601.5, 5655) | 1.02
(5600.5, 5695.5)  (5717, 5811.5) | 1.04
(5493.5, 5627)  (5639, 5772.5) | 1.03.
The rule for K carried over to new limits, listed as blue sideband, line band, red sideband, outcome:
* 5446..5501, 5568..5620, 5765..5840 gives 1.78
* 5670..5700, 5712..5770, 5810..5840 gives -1.35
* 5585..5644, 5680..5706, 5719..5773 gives 0.52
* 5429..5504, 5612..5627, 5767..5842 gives 0.38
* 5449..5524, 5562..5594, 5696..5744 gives 0.97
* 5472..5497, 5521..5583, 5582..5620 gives -1.64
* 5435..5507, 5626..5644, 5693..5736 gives 0.35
